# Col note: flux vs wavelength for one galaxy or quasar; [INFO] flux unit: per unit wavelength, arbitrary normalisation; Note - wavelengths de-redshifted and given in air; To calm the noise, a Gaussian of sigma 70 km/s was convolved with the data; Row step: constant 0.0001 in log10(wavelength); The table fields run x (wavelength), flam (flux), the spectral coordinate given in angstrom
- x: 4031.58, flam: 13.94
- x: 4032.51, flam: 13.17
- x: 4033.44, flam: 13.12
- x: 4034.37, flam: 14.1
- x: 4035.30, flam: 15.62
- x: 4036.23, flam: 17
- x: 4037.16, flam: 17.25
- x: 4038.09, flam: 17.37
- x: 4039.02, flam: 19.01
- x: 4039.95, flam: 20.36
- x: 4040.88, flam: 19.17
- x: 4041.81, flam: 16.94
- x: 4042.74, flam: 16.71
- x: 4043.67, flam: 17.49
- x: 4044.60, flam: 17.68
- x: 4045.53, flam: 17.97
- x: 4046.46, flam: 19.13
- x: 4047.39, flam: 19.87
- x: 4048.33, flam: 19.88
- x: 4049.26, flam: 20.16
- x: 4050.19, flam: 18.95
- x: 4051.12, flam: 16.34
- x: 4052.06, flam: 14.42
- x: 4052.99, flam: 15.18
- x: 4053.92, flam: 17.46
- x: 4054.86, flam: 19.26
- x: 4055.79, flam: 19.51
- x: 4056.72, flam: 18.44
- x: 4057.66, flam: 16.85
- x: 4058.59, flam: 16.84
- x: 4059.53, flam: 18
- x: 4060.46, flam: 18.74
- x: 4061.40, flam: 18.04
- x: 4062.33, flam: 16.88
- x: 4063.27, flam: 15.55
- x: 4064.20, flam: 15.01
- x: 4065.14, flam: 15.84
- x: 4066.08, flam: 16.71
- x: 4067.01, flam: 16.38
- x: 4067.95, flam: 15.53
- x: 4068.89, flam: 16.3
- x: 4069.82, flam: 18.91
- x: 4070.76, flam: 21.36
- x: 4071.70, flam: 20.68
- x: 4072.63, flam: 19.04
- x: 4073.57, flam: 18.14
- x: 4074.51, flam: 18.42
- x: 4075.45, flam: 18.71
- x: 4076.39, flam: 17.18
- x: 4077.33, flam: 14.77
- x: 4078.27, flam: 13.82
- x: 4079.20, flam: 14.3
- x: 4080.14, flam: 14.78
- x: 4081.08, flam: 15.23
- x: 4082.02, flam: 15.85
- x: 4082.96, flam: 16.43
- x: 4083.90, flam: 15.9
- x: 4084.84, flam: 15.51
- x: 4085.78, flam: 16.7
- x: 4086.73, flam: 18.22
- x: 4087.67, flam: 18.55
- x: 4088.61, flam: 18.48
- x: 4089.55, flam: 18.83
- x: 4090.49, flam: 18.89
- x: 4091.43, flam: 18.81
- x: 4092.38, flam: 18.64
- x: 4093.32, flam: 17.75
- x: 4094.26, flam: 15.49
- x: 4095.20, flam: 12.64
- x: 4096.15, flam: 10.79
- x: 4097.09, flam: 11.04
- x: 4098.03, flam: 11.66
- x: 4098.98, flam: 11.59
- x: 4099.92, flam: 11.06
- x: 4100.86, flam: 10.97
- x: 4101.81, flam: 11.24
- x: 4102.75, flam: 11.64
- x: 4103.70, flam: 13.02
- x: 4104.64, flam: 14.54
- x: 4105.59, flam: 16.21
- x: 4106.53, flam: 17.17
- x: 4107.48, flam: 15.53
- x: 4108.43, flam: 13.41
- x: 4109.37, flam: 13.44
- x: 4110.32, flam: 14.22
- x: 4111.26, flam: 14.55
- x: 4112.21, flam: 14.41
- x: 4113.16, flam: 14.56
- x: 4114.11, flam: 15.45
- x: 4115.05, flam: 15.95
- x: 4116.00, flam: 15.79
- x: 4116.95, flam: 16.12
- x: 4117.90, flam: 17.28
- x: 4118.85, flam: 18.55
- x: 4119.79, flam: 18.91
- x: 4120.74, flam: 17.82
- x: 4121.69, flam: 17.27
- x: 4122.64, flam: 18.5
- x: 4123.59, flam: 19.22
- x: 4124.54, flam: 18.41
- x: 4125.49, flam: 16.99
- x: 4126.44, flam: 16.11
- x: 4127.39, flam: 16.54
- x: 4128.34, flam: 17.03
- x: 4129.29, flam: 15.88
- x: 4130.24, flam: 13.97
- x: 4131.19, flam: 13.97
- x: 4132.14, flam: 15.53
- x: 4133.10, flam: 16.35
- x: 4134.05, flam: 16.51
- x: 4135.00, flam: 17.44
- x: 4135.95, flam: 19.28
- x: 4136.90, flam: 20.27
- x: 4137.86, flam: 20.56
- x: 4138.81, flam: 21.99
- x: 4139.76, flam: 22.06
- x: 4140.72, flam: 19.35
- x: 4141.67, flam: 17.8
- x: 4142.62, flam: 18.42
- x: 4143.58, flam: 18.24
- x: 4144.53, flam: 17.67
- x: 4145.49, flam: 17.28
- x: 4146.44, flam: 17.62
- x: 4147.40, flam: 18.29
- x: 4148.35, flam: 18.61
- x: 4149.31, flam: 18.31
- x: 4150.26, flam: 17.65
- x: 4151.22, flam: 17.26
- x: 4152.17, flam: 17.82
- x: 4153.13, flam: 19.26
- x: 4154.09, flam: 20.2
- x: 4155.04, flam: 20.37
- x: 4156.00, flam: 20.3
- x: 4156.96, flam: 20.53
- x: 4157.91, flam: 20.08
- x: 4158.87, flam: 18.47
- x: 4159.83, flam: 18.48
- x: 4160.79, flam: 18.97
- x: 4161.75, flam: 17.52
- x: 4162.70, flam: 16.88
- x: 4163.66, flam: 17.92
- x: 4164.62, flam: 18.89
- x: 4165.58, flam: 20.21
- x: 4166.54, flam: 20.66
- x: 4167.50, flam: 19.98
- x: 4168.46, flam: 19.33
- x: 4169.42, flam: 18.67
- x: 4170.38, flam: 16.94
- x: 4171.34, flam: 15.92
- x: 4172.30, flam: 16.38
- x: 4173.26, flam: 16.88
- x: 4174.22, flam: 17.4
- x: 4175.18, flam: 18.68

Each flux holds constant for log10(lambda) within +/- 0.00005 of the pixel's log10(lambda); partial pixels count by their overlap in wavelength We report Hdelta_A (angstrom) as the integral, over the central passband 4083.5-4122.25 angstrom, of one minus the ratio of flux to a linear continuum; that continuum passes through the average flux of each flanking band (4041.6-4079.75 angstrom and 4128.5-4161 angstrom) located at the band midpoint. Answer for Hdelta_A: 5.6 angstrom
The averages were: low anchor 17.5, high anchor 18.4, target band 15.3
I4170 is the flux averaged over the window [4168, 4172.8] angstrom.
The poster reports 17.4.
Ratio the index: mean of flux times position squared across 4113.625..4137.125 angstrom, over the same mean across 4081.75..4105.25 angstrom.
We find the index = 1.2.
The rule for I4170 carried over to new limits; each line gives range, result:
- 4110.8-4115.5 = 15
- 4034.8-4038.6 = 16.8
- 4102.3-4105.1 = 13.1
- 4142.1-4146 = 17.9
